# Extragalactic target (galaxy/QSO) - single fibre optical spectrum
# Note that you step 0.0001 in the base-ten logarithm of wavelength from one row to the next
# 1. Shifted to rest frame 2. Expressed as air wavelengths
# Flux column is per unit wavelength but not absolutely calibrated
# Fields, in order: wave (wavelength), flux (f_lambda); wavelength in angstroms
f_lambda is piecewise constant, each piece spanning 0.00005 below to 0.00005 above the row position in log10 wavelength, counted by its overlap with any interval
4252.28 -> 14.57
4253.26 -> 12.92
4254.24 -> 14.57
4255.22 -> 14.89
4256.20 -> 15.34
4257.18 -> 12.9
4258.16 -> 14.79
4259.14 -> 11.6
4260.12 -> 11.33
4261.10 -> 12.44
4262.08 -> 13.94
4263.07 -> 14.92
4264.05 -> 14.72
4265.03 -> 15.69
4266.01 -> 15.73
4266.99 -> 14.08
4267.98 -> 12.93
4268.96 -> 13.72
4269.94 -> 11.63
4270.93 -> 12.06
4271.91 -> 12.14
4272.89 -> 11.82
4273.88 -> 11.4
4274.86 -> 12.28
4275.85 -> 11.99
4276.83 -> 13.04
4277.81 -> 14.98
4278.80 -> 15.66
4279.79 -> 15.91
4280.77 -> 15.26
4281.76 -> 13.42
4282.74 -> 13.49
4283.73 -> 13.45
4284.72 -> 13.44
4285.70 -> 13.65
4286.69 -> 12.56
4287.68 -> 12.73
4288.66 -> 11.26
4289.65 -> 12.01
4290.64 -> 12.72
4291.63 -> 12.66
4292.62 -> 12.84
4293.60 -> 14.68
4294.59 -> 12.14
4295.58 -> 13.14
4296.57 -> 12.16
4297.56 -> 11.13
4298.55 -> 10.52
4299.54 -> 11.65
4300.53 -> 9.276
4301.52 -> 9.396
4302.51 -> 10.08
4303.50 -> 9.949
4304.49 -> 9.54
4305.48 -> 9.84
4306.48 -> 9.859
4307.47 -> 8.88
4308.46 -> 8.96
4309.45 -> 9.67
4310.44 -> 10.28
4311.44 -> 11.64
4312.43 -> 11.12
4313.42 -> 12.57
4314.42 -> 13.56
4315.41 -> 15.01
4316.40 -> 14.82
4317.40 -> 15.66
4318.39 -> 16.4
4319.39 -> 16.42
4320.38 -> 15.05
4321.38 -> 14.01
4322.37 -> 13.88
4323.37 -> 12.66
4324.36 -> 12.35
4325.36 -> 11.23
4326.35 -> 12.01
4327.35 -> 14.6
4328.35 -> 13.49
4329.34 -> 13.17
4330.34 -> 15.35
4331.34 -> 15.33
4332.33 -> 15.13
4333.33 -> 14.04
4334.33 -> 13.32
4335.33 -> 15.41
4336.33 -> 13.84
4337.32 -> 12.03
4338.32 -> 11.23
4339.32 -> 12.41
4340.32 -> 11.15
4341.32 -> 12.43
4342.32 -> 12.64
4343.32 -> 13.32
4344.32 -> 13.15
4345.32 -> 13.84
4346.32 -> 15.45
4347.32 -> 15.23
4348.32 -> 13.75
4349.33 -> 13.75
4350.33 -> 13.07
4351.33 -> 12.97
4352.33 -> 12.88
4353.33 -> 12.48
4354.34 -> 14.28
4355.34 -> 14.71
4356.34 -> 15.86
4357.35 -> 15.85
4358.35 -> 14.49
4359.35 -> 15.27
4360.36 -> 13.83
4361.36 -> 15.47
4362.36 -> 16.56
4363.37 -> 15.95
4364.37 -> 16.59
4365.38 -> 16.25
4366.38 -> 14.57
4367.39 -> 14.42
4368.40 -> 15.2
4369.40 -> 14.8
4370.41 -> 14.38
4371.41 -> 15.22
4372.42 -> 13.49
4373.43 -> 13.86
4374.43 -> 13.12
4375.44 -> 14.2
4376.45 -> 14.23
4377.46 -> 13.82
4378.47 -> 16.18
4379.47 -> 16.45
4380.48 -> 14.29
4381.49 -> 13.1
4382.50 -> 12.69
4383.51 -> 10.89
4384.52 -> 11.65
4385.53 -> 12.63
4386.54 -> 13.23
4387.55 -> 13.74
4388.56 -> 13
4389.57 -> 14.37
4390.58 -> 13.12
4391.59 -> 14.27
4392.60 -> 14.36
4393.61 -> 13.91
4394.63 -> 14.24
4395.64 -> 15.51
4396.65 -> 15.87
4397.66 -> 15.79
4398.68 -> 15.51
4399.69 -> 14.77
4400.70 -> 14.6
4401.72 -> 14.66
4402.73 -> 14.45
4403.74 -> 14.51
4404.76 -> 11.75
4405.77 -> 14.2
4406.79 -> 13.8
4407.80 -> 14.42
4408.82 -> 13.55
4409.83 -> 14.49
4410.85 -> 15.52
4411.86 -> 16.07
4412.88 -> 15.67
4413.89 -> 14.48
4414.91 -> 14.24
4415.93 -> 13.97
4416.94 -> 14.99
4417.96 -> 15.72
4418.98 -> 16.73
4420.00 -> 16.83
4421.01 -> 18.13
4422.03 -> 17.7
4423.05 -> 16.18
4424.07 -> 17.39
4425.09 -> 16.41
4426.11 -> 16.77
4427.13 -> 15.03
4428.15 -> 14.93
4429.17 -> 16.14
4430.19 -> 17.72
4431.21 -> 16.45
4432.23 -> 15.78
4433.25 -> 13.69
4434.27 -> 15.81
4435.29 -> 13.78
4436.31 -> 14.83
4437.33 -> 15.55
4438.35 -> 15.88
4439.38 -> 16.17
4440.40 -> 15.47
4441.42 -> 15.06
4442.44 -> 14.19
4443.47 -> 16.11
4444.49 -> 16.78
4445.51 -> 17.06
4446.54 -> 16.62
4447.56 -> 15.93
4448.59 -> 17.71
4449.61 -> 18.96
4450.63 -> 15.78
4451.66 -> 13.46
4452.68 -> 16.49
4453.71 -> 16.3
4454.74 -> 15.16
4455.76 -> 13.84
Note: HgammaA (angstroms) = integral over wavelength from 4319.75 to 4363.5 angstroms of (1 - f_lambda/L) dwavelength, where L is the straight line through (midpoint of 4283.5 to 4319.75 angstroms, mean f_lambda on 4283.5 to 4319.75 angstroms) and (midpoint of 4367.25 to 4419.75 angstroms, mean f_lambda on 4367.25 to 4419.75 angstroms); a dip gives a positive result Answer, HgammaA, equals -2.7 angstroms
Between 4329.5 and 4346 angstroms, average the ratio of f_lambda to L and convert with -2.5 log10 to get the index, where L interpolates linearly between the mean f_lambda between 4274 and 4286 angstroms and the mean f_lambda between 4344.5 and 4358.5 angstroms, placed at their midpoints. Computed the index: 0.05 mag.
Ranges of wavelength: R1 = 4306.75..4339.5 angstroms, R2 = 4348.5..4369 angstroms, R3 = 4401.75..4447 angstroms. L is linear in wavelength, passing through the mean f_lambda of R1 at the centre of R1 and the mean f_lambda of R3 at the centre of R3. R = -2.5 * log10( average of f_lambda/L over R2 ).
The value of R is -0.05 mag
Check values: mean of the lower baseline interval 13.2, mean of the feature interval 14.7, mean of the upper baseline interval 15.5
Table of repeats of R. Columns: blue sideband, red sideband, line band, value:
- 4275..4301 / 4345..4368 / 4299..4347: 0.10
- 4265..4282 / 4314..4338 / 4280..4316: 0.16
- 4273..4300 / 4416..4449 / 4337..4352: 0.09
